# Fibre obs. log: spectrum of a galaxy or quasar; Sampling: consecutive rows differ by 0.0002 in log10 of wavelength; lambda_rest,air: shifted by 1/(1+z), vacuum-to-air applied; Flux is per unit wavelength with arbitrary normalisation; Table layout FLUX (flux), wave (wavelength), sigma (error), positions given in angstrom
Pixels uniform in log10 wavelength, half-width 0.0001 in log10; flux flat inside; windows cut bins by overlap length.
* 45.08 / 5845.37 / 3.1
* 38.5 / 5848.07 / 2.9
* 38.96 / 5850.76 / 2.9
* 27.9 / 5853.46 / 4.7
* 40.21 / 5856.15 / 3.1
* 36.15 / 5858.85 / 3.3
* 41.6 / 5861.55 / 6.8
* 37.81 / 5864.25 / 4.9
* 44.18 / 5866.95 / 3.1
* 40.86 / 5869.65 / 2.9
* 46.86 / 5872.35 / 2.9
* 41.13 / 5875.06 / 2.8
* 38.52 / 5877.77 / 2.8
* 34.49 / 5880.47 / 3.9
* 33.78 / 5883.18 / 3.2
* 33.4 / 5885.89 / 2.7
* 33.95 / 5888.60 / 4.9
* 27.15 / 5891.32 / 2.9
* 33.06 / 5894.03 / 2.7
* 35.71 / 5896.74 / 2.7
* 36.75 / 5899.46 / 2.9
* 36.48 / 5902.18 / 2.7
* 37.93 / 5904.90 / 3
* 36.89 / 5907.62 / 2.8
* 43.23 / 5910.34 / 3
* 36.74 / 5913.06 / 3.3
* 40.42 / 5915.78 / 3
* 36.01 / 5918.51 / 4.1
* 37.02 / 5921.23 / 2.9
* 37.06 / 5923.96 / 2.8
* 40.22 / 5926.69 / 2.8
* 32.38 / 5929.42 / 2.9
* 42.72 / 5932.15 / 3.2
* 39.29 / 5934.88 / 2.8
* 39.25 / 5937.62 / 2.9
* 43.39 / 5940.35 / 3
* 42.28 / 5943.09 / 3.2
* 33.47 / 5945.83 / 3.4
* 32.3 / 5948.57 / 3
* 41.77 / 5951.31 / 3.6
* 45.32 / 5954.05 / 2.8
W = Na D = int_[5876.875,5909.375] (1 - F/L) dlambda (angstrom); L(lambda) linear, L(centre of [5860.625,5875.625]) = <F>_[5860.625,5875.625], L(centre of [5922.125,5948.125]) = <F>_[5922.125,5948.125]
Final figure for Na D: 4.7 angstrom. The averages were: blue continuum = 42.1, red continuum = 38.6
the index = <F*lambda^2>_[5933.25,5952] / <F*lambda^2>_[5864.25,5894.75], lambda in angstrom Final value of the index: 1.07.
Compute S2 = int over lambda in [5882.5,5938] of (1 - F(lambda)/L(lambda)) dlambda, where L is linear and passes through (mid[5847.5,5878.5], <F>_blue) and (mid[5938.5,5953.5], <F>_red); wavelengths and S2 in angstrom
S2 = 3.63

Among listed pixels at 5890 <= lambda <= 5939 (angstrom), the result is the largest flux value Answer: 43.23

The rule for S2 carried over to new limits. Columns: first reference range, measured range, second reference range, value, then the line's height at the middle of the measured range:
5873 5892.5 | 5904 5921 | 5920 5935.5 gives -0.6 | 37.1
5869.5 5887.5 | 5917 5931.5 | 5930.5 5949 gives 0.8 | 38.9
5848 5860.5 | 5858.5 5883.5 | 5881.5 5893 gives -4.2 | 34.2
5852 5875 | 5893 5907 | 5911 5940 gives 1.0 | 38.9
